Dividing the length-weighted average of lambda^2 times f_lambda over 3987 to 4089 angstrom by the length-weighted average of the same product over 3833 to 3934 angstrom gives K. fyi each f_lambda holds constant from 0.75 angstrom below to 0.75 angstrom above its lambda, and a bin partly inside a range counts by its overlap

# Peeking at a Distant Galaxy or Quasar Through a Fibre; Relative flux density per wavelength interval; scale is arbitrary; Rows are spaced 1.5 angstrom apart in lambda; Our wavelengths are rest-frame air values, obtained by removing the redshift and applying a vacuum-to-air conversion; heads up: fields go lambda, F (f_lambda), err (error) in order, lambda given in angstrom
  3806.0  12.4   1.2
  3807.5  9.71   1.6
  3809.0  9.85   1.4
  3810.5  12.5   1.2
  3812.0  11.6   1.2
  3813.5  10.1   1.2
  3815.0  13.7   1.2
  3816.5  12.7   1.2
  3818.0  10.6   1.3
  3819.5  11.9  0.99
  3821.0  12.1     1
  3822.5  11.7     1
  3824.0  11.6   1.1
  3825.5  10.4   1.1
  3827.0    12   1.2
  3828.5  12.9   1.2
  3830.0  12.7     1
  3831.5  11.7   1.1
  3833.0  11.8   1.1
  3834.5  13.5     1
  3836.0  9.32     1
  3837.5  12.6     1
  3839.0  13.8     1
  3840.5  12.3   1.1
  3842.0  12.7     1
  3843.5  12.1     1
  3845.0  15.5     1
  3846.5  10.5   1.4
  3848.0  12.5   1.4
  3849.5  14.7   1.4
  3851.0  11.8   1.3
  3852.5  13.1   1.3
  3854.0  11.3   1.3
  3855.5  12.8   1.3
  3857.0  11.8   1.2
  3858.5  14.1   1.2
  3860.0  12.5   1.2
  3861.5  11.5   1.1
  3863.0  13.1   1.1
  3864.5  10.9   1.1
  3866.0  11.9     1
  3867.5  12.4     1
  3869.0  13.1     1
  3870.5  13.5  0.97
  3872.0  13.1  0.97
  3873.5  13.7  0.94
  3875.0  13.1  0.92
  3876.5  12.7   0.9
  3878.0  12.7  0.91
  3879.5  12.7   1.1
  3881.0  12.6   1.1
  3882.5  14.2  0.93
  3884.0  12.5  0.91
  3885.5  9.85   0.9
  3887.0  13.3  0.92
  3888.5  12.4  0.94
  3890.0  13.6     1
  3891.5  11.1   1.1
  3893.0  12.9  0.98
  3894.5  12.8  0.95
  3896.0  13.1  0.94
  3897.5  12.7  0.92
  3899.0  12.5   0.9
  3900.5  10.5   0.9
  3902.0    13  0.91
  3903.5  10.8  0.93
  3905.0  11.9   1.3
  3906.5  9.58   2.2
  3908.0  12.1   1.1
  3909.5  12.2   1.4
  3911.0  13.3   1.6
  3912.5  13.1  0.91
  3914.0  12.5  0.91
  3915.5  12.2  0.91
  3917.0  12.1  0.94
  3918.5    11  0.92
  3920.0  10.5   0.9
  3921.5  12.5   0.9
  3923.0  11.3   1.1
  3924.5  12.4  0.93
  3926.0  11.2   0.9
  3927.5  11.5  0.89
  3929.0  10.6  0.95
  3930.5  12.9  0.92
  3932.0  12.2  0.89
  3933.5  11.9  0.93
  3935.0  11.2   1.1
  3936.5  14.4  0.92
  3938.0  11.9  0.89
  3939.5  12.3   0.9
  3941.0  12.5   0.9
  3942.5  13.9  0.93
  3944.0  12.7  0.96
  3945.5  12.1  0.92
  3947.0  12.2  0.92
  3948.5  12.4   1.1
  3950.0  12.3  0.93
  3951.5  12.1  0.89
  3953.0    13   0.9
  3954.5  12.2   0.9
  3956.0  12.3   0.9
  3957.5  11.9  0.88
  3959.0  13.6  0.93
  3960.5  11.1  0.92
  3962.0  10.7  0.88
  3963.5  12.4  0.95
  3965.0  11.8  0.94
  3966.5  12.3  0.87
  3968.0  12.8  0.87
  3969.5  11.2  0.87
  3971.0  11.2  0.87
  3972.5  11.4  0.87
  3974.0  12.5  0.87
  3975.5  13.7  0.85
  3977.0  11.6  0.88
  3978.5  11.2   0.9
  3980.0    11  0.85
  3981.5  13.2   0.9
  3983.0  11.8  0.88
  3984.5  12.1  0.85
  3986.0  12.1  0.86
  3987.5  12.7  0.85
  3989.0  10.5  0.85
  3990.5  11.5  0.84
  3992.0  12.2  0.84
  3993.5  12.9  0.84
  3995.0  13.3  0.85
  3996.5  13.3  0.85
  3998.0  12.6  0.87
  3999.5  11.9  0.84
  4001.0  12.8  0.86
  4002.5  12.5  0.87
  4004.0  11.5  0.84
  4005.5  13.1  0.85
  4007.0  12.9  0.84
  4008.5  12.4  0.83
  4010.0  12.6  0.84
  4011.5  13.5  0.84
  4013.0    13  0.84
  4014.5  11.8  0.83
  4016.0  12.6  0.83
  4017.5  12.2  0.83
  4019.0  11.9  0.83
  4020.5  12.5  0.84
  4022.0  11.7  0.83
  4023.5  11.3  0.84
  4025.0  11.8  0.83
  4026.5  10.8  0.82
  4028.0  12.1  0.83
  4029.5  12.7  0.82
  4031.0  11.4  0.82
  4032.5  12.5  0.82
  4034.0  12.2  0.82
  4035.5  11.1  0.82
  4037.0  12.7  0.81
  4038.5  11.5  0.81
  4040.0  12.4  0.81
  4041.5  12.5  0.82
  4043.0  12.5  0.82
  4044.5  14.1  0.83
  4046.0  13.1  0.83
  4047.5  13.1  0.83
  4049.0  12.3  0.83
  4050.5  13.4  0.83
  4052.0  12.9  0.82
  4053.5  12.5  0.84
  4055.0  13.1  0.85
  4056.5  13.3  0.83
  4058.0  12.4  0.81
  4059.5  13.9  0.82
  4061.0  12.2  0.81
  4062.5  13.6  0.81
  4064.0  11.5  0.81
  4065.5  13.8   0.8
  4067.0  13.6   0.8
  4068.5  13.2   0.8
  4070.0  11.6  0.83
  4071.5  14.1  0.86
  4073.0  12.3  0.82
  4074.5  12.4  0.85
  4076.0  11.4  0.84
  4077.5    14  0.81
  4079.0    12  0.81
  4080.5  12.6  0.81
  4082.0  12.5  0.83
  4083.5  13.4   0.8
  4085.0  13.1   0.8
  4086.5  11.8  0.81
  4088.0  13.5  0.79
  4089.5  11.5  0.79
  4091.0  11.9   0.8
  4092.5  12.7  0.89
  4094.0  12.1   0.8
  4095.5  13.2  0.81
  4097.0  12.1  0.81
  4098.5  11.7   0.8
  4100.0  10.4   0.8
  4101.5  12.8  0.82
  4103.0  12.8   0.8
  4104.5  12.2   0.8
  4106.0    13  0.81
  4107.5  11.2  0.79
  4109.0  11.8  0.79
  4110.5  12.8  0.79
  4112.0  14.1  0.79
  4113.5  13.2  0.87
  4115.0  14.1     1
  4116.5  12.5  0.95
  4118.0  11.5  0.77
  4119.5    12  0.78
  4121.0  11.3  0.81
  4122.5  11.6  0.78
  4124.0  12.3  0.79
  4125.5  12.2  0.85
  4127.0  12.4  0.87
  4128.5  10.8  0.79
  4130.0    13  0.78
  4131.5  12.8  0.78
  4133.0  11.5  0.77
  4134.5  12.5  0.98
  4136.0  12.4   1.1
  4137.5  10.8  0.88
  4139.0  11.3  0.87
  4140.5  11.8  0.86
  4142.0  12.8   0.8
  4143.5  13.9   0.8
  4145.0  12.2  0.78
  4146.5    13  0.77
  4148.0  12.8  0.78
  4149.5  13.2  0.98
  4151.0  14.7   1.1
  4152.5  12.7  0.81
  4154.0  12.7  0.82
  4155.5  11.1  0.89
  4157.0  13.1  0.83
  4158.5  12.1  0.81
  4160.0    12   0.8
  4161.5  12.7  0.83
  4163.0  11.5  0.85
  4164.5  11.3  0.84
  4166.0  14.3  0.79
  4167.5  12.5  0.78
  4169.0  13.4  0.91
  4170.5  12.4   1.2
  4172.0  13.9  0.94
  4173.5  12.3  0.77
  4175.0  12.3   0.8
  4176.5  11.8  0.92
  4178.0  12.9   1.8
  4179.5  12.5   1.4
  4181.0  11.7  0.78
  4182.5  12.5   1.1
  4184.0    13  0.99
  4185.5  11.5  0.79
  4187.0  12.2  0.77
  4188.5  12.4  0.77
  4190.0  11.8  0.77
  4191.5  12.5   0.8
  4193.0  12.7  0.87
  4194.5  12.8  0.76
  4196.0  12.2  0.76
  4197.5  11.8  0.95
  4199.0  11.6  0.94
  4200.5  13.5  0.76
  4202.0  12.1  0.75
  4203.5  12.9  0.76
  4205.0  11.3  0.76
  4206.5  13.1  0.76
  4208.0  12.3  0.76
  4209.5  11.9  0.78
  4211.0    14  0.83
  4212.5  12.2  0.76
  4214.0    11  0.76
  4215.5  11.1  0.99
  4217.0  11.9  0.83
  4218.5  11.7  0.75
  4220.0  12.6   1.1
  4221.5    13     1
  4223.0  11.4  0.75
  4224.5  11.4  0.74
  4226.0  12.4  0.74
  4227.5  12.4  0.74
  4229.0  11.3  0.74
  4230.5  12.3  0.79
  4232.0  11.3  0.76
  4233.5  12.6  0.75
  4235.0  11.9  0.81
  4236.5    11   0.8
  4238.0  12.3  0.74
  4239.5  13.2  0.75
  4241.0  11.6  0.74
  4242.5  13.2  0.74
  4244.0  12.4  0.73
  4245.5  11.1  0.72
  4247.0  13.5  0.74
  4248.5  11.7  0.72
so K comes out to 1.10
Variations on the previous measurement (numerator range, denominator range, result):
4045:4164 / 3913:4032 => 1.10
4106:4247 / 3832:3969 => 1.15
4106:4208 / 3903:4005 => 1.13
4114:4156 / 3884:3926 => 1.15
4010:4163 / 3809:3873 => 1.15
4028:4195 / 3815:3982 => 1.13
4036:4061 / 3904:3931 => 1.16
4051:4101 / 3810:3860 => 1.16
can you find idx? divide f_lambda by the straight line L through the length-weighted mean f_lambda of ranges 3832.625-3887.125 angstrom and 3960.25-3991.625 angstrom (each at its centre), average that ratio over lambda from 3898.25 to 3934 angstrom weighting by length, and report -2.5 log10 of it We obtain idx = 0.04 mag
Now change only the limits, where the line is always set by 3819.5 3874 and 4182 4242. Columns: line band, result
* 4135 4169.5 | -0.028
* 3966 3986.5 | 0.028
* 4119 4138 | 0.021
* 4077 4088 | -0.047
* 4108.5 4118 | -0.065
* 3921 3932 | 0.051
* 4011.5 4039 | 0.023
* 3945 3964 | 0.014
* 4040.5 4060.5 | -0.062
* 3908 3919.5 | 0.007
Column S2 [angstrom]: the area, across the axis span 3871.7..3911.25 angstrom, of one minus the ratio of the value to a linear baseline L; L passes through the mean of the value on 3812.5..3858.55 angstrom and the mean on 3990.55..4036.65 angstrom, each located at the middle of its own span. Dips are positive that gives -0.4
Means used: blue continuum 12.2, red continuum 12.3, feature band 12.4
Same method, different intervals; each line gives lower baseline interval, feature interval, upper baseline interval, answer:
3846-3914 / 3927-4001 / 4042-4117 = 2.1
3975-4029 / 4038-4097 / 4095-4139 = -2.5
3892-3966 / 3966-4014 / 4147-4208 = -0.3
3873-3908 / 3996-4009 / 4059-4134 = -0.1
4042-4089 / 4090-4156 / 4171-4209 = 1.5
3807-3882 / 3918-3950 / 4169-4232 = 0.5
